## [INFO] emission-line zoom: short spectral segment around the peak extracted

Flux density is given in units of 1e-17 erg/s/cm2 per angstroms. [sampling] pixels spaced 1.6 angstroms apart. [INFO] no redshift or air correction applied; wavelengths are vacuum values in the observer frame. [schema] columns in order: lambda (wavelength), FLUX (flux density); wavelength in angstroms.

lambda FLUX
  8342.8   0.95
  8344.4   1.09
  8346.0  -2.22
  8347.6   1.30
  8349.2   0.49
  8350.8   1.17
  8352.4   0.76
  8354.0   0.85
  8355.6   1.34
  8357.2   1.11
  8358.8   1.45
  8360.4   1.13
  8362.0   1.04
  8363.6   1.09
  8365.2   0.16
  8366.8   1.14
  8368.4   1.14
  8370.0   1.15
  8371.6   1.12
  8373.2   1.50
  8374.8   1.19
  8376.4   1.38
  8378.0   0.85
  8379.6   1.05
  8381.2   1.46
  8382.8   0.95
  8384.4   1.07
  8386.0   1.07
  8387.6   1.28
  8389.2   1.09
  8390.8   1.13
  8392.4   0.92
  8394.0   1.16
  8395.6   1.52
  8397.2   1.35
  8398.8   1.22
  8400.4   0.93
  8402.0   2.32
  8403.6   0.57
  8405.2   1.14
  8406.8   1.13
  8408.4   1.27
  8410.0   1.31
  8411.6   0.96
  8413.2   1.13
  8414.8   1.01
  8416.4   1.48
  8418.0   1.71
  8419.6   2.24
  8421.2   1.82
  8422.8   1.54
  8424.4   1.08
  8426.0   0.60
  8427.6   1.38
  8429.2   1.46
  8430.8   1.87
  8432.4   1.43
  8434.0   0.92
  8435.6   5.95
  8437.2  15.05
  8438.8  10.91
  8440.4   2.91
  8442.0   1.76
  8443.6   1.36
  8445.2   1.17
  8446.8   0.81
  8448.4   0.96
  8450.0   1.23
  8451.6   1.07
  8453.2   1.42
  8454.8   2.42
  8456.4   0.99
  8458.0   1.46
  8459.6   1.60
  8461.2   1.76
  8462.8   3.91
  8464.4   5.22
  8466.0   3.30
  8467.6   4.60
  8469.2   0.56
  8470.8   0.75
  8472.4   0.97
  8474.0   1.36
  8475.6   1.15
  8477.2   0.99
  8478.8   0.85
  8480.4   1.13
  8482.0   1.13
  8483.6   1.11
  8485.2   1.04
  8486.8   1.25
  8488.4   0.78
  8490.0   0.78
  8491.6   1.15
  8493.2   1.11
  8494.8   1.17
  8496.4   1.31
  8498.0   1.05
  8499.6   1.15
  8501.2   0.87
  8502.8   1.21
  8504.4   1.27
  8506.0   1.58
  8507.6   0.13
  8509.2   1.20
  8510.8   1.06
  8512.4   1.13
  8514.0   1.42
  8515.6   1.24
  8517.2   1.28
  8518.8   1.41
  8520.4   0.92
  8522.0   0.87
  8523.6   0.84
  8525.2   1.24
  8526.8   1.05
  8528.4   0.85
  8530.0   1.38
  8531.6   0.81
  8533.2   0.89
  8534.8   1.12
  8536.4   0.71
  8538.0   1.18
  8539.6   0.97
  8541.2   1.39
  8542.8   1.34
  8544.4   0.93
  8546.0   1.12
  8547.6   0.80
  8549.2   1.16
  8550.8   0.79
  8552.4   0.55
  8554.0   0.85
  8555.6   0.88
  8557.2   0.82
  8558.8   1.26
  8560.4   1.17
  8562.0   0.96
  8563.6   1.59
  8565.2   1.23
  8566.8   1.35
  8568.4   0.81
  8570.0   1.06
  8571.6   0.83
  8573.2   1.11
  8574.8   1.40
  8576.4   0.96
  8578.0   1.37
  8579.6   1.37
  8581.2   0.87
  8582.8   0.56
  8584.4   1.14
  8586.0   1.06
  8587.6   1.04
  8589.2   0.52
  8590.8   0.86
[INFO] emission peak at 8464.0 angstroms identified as [N II]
